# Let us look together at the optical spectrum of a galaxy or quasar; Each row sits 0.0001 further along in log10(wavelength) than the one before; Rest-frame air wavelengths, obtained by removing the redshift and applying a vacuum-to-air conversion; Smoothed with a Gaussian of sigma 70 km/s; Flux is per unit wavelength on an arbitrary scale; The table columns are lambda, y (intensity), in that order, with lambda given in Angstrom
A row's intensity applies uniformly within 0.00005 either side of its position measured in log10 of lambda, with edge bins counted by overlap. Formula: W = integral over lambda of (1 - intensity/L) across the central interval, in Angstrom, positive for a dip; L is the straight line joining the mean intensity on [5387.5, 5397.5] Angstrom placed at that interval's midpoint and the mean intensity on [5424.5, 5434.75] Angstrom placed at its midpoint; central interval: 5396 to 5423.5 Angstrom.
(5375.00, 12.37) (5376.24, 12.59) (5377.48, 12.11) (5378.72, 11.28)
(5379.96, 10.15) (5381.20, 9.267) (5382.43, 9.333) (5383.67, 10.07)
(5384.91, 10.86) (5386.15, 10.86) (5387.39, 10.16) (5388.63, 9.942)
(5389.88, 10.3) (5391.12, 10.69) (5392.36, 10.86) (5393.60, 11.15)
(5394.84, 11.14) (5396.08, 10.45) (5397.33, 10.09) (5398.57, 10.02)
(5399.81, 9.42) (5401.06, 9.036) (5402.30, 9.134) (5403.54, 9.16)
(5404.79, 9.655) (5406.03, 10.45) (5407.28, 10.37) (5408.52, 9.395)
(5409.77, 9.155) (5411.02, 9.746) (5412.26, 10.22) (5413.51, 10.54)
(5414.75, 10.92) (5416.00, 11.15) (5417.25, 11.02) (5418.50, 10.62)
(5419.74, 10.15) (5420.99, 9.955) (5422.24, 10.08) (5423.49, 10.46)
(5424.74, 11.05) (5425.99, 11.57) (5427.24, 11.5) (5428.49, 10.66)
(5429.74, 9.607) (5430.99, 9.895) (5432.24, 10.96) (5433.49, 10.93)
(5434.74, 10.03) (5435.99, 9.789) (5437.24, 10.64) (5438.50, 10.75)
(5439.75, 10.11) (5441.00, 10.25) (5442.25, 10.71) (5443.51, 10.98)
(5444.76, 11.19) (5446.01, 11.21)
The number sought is 1.6 Angstrom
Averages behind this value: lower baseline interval 10.6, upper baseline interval 10.7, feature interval 10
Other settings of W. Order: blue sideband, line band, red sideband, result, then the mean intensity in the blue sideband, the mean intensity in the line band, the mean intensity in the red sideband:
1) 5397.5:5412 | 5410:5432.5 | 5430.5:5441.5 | -1.1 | 9.63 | 10.5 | 10.4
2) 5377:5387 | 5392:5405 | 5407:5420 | 0.5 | 10.5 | 10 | 10.3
